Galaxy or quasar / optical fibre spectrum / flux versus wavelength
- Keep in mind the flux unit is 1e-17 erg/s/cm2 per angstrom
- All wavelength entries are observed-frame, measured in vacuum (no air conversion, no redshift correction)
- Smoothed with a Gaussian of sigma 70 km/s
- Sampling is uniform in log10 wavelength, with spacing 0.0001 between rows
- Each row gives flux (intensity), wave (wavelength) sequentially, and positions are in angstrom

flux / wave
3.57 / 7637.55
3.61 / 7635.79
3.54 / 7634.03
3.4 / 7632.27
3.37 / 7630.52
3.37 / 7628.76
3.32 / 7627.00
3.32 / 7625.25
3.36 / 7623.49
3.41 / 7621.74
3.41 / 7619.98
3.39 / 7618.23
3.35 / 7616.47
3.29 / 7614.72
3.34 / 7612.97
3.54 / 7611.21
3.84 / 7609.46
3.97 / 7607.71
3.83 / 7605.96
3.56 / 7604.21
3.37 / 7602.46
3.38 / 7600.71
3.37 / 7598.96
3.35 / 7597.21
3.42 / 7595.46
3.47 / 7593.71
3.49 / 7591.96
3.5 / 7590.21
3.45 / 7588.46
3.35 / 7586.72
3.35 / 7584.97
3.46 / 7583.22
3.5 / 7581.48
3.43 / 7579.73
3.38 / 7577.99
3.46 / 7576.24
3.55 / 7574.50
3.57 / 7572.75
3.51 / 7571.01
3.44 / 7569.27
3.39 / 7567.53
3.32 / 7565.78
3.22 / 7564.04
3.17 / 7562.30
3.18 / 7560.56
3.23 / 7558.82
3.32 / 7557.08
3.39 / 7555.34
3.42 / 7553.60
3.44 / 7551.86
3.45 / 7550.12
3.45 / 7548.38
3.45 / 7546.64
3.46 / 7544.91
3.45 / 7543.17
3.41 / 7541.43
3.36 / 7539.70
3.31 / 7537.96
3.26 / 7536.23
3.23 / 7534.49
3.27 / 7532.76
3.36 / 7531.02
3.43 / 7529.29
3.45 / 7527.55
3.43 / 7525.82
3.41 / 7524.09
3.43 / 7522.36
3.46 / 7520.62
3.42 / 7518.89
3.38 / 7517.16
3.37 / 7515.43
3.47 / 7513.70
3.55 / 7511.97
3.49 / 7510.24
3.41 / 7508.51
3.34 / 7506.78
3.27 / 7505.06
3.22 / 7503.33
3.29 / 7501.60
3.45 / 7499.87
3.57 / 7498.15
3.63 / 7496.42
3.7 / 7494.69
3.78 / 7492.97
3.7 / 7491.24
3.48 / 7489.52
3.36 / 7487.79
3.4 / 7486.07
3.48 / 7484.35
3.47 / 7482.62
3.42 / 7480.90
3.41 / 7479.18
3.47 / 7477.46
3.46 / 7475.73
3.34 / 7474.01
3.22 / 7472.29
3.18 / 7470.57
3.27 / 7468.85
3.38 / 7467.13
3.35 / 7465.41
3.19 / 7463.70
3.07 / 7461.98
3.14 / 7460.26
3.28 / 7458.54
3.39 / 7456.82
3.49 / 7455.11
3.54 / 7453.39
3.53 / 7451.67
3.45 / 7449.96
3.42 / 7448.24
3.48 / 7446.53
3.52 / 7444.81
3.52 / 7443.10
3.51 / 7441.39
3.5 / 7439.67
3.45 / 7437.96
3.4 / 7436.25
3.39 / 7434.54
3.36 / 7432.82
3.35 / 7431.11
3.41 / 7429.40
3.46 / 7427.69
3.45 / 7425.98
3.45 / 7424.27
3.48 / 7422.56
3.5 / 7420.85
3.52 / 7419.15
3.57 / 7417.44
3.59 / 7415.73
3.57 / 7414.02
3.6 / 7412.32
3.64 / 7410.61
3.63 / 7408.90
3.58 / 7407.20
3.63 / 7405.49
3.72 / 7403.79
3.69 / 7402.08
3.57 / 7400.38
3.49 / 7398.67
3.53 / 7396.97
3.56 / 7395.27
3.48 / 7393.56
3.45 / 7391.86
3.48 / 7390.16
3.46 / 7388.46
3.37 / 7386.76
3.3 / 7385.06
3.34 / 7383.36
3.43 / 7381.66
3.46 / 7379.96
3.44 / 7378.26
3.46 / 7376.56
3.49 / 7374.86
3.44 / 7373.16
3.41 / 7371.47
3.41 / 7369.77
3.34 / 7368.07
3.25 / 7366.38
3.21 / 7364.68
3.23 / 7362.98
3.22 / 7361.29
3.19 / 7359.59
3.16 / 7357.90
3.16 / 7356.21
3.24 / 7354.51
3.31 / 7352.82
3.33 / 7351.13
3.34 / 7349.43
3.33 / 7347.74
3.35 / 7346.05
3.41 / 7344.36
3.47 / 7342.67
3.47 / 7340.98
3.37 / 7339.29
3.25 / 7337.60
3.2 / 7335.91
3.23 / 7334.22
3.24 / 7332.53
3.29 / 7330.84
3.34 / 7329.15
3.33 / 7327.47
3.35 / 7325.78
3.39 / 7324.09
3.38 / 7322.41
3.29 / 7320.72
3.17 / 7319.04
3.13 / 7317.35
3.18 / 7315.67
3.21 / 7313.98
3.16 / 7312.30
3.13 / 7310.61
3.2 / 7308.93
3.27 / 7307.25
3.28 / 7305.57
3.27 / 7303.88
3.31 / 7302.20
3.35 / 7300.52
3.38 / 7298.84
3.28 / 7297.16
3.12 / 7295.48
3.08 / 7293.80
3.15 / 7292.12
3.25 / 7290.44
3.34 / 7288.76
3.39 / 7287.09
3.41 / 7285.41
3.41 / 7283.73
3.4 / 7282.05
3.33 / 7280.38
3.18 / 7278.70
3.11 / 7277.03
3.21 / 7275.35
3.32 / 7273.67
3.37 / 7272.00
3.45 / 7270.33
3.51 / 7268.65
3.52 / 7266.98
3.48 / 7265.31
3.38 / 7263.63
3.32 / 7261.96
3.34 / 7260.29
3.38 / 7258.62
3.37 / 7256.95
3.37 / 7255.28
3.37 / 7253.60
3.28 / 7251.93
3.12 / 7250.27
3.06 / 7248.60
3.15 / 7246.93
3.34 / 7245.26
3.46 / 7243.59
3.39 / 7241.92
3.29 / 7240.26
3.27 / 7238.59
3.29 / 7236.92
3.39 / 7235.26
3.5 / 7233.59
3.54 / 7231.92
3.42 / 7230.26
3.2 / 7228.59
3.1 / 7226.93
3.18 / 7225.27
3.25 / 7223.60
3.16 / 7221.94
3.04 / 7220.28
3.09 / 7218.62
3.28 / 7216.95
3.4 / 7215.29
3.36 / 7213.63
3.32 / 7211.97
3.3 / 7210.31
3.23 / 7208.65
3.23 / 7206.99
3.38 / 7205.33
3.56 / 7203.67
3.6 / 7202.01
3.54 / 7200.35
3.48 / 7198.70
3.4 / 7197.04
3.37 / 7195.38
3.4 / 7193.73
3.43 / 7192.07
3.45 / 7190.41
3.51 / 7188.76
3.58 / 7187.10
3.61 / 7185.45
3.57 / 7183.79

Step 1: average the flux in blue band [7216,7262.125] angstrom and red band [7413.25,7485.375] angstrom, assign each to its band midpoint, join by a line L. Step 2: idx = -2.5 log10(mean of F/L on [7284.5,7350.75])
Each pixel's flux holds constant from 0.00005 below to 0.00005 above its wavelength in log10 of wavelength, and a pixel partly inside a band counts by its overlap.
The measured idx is 0.02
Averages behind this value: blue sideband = 3.28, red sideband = 3.41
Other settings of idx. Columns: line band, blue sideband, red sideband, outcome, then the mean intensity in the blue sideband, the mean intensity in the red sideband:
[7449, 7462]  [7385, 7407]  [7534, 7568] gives 0.03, 3.53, 3.35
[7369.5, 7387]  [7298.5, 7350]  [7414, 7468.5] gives -0.02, 3.29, 3.42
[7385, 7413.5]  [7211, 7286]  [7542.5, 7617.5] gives -0.06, 3.31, 3.44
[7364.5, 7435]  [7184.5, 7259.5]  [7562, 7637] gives -0.03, 3.34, 3.45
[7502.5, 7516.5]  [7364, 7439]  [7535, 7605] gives 0.01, 3.47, 3.4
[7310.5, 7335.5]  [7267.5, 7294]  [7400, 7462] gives 0.04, 3.32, 3.49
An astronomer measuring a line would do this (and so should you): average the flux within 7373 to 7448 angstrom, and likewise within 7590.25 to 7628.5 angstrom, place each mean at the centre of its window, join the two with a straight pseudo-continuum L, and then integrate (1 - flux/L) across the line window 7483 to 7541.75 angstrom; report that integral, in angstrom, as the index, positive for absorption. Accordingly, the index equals 0.8 angstrom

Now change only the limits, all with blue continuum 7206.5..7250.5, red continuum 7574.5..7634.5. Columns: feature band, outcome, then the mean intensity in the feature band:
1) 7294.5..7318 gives 0.6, 3.23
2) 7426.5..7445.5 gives -0.4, 3.44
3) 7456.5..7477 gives 0.7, 3.27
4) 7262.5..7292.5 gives -0.5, 3.35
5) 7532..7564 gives 0.8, 3.34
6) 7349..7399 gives -0.3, 3.37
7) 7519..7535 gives 0.1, 3.39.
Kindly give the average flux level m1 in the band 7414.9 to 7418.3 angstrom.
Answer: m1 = 3.58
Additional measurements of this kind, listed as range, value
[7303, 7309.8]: 3.26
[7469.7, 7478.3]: 3.33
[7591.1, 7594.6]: 3.48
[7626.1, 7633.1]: 3.37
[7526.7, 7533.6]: 3.37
